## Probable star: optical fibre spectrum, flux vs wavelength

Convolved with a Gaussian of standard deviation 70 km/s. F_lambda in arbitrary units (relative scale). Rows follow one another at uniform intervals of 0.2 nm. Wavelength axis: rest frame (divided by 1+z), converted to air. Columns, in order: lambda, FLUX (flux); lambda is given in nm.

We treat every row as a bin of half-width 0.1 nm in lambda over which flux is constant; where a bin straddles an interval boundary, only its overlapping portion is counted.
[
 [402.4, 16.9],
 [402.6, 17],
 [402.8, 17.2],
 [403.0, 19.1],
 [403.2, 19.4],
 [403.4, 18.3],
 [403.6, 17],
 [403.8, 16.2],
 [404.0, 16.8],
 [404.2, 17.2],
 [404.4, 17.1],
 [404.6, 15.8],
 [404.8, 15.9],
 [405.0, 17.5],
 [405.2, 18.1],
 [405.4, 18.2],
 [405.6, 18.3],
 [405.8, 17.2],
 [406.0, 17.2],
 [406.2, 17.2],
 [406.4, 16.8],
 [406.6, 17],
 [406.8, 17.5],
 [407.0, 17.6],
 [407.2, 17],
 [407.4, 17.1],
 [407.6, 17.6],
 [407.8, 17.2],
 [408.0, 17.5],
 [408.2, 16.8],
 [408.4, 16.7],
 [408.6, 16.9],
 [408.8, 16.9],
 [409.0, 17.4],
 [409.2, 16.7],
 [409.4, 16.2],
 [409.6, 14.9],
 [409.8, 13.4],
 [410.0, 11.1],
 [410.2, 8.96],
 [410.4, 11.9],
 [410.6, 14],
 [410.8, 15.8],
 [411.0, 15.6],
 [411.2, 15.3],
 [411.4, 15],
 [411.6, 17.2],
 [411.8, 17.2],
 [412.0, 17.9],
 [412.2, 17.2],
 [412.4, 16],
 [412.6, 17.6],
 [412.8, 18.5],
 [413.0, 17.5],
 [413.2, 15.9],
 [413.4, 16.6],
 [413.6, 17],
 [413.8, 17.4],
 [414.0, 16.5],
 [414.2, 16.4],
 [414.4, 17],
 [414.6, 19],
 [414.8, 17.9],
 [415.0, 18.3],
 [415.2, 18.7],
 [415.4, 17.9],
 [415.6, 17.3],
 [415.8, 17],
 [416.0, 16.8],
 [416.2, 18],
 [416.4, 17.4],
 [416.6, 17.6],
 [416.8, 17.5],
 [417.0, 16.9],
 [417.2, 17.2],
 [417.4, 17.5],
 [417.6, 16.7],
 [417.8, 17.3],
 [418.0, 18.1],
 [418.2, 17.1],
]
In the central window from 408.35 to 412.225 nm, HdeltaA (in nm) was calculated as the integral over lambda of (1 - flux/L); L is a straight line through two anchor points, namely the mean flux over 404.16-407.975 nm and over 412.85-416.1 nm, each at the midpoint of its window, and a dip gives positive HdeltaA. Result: 0.46 nm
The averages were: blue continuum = 17.2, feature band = 15.3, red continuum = 17.3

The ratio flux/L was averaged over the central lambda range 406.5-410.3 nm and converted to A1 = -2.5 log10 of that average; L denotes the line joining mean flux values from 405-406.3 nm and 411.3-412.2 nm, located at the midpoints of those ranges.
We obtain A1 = 0.09 mag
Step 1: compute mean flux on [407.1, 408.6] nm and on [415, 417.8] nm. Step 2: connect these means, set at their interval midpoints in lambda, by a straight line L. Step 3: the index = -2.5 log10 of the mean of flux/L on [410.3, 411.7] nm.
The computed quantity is 0.15 mag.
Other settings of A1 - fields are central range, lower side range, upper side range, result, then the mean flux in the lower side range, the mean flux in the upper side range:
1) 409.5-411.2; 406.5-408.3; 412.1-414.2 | 0.27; 17.3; 17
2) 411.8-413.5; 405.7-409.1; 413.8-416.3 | 0.02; 17.2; 17.6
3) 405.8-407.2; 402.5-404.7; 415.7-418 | 0.01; 17.4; 17.3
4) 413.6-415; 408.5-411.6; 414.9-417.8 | -0.05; 14.8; 17.5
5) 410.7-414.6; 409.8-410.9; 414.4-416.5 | -0.14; 12.4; 17.8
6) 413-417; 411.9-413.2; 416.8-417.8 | -0.01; 17.3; 17.1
